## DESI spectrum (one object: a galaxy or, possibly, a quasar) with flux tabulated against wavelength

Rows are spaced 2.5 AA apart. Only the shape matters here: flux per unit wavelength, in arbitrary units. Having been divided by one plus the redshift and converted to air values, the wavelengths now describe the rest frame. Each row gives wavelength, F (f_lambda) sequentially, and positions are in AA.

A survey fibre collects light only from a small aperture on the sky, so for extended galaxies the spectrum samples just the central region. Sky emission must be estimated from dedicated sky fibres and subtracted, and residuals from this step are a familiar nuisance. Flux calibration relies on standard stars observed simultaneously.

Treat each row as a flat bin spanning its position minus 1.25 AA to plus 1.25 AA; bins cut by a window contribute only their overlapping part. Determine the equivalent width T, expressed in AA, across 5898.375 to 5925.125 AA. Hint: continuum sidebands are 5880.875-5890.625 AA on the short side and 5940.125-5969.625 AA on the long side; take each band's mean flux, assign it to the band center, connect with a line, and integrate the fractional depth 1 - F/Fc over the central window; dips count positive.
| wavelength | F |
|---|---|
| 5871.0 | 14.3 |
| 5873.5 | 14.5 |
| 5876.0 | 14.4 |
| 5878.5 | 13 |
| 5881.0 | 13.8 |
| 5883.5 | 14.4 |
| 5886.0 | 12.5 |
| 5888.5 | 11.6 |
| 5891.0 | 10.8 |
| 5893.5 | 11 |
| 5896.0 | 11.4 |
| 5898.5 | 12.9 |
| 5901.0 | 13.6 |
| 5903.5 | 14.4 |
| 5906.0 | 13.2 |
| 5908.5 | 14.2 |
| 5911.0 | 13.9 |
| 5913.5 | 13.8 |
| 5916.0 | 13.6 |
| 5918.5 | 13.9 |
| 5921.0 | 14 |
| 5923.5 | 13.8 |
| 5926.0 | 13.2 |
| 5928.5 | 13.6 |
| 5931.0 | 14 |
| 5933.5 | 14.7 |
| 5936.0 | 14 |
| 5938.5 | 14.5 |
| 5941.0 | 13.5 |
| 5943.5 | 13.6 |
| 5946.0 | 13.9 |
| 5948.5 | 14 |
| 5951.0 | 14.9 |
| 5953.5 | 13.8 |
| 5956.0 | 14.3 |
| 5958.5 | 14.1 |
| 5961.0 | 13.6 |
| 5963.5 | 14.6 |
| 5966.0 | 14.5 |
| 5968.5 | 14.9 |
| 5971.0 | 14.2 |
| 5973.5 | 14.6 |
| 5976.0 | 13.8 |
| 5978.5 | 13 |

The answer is -1.0 AA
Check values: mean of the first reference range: 12.8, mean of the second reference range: 14.1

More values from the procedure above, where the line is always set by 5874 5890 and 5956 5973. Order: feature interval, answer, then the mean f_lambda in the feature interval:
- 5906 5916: -0.12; 13.8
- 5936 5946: 0.11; 13.9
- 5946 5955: -0.02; 14.2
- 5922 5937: 0.01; 13.9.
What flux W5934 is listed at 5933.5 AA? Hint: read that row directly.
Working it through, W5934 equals 14.7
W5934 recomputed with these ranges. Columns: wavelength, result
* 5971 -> 14.2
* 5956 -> 14.3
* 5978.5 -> 13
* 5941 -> 13.5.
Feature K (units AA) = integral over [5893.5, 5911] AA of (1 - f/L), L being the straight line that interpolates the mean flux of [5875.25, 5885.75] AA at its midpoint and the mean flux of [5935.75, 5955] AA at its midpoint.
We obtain 0.9 AA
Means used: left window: 13.7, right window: 14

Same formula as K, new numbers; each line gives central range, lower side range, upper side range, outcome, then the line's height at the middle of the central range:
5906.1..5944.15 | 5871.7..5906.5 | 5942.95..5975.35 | -0.7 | 13.6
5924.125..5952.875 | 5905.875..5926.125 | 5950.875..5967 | 0.1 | 14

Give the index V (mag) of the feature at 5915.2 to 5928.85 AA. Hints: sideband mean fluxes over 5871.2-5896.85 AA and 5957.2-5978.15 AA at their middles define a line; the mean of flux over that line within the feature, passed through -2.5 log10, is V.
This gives -0.018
